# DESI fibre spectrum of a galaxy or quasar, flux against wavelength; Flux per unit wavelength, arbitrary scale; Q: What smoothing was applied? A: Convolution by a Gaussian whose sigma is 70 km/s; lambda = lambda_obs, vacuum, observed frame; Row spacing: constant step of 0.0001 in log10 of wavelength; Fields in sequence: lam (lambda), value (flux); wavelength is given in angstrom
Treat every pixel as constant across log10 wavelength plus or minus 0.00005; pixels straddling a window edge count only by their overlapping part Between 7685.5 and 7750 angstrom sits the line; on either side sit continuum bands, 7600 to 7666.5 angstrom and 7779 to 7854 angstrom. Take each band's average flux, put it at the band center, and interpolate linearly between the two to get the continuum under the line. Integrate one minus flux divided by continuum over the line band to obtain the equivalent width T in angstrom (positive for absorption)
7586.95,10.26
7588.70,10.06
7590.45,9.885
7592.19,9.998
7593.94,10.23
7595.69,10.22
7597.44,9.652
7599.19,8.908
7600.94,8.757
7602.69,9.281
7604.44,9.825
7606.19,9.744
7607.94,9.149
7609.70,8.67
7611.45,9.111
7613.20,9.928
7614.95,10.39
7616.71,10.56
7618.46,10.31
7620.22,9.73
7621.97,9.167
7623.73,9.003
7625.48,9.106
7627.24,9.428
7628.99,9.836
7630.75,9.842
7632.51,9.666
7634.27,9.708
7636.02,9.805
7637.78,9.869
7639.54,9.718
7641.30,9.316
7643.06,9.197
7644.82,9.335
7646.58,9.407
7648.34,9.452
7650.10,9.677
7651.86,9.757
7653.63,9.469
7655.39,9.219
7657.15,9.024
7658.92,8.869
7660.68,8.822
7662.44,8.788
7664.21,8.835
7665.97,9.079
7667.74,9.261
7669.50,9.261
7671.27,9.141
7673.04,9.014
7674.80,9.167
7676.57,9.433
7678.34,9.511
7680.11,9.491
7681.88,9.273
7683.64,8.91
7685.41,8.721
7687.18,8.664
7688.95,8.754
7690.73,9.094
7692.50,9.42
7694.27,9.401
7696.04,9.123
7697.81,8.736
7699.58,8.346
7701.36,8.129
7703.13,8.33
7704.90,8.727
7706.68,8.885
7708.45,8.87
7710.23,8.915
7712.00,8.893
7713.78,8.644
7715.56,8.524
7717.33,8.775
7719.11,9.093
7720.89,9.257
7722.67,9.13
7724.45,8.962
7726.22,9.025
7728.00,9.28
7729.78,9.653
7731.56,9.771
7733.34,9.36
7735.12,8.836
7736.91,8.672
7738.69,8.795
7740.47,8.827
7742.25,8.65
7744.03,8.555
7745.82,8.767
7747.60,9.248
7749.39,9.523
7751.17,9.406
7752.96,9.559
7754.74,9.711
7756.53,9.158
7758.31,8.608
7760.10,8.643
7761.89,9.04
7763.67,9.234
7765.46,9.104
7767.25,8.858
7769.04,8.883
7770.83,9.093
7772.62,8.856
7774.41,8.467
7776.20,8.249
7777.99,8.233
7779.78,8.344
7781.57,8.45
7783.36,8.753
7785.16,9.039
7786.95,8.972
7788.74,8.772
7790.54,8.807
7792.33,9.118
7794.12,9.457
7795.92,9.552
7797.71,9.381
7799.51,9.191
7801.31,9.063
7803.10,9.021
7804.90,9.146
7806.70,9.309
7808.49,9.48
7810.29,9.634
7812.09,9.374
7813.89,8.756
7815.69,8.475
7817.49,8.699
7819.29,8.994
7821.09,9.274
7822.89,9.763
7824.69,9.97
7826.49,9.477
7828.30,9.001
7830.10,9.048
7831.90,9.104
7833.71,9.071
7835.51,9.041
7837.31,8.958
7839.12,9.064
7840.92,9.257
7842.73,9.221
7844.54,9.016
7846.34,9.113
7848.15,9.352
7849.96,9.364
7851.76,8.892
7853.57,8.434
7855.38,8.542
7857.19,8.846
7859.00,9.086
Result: 2.5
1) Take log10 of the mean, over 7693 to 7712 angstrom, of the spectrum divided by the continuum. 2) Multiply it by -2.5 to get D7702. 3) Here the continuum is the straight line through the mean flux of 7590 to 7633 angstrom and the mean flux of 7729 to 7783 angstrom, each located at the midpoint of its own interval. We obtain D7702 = 0.05 mag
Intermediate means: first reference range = 9.61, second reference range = 8.95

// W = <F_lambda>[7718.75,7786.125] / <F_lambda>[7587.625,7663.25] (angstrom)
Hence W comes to 0.94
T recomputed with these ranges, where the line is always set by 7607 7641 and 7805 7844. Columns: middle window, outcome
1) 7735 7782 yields 2.25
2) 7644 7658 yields 0.22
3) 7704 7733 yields 1.19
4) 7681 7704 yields 1.55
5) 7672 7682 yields 0.20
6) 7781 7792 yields 0.53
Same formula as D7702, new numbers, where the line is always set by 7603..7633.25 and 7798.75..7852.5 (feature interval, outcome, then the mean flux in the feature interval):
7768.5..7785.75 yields 0.08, 8.62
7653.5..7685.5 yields 0.04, 9.12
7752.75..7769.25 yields 0.03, 9.07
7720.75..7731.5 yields 0.01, 9.26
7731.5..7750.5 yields 0.05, 8.97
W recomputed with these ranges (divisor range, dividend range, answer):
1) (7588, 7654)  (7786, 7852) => 0.95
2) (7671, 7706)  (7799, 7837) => 1.02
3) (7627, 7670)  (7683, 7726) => 0.94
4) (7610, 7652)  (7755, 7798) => 0.92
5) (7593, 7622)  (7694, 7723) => 0.91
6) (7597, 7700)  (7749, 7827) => 0.97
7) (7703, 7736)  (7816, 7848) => 1.02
